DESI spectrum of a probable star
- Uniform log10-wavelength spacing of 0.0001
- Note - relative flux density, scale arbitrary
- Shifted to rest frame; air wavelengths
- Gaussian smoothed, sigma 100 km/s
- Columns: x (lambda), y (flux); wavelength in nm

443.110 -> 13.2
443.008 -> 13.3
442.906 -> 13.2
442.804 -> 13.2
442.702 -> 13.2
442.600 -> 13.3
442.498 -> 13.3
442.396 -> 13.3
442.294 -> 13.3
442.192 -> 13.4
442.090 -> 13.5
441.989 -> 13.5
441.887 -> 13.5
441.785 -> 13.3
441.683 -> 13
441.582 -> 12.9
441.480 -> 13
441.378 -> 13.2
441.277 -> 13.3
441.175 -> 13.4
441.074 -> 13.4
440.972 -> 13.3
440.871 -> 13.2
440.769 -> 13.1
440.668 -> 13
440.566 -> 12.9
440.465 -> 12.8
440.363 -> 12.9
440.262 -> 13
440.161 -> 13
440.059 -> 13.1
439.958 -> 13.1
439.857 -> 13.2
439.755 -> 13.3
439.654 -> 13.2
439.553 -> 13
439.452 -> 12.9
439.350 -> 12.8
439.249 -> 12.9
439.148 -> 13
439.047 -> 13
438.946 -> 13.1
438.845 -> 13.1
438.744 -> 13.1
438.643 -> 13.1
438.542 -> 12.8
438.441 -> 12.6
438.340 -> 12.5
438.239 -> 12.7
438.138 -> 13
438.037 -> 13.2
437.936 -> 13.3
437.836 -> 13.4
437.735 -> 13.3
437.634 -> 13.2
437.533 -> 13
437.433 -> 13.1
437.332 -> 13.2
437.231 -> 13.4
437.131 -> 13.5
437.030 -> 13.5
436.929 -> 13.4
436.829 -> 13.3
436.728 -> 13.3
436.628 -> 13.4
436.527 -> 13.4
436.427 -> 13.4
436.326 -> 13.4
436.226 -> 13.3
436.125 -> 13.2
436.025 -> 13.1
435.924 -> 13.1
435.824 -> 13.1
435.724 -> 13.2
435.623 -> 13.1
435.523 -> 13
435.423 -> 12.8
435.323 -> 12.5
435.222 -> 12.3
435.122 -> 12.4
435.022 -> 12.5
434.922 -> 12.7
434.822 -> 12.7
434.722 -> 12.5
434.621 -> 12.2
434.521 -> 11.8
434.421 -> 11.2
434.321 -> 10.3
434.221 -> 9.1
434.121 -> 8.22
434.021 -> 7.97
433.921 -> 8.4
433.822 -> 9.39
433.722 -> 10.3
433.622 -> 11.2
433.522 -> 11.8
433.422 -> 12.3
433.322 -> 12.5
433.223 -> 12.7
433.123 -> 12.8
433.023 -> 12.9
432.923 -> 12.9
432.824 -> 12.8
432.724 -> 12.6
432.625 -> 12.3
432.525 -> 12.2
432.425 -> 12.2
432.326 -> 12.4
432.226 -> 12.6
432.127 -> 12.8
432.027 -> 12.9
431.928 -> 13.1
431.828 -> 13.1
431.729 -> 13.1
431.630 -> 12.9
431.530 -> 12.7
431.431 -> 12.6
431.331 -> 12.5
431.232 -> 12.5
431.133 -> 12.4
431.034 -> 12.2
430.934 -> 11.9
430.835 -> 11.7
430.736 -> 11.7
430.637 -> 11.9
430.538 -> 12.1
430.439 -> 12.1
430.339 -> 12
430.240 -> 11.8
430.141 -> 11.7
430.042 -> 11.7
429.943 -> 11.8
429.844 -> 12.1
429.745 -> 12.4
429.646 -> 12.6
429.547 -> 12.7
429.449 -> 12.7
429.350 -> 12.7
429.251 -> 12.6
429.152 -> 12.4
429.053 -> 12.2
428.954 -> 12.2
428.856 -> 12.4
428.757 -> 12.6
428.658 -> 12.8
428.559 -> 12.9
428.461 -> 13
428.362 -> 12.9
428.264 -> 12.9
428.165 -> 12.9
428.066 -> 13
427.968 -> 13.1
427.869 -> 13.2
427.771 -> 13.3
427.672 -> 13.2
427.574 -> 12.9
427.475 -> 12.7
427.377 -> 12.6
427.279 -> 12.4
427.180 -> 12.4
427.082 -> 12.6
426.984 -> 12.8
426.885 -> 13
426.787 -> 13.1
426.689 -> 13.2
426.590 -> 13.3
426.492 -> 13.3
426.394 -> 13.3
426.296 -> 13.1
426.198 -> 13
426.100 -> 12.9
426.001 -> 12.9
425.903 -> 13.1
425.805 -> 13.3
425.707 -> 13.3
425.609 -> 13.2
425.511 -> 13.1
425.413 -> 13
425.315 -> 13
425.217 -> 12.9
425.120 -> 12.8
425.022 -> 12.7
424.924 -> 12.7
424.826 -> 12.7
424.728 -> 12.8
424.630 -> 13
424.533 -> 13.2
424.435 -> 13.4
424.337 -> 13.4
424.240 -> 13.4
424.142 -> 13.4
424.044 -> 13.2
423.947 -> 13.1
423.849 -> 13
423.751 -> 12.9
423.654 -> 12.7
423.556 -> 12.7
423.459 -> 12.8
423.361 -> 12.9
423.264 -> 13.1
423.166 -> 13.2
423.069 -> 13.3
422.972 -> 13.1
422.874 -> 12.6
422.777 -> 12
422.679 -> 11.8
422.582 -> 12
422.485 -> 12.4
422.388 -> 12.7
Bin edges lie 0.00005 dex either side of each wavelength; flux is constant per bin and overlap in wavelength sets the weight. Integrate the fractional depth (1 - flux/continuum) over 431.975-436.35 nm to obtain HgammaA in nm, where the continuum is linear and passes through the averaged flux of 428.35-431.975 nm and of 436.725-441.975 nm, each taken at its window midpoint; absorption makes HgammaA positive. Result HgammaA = 0.23 nm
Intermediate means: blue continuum 12.4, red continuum 13.1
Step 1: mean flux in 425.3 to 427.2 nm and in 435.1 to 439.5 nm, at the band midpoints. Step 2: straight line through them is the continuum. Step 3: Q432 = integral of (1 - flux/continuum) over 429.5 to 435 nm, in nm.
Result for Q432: 0.48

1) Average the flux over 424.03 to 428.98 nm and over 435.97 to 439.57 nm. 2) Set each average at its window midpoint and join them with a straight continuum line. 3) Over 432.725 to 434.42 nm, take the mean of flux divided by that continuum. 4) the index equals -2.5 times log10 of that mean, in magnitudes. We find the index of 0.18 mag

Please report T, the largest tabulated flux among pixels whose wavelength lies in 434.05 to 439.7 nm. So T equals 13.5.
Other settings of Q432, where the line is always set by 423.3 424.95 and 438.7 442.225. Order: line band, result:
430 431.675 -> 0.12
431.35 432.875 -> 0.05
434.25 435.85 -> 0.09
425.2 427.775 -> 0.01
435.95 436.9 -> -0.02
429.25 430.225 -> 0.06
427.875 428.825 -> 0.01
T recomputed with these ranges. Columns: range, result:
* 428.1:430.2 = 13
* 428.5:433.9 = 13.1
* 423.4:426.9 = 13.4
